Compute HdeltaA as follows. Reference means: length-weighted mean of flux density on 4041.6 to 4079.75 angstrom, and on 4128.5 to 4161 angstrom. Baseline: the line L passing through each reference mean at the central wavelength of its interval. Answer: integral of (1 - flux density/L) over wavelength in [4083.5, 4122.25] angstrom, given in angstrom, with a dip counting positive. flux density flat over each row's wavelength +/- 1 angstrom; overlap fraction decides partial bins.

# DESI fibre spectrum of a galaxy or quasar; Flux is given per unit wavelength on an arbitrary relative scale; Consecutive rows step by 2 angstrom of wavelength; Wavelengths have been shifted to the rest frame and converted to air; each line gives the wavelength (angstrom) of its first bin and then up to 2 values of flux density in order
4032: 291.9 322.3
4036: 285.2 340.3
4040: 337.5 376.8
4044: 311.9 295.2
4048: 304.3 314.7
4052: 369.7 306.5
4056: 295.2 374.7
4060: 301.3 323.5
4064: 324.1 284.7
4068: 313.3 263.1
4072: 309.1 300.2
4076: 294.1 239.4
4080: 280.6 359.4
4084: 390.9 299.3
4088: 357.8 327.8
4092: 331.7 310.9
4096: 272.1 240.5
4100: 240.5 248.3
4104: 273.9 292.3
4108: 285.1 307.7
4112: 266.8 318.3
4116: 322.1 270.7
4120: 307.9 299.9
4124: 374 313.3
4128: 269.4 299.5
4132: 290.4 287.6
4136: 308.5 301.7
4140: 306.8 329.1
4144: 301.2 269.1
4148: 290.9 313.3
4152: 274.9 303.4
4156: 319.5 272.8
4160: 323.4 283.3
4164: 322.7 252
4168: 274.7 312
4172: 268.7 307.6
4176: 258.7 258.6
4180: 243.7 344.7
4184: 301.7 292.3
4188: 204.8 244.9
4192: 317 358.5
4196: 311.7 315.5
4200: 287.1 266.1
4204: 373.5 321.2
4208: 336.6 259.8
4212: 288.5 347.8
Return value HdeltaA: 0.90 angstrom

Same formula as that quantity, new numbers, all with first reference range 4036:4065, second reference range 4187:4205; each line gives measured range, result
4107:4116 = 0.5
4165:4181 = 1.6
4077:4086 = 0.1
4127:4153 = 1.1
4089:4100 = 0.9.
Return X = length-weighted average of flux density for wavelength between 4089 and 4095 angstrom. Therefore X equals 323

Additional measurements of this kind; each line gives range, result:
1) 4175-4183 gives 276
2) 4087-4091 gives 343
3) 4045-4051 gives 305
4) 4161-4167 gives 286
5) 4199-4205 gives 309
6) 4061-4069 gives 311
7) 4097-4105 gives 251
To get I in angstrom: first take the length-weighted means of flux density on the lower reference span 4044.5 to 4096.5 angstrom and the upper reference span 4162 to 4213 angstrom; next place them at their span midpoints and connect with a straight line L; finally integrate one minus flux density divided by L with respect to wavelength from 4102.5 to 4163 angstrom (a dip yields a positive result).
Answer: 0.7 angstrom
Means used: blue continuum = 314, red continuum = 293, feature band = 299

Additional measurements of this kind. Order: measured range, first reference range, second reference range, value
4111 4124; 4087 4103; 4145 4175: -0.5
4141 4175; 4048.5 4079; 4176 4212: 0.4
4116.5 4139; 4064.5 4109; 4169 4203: -0.7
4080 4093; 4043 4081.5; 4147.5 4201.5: -1.6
